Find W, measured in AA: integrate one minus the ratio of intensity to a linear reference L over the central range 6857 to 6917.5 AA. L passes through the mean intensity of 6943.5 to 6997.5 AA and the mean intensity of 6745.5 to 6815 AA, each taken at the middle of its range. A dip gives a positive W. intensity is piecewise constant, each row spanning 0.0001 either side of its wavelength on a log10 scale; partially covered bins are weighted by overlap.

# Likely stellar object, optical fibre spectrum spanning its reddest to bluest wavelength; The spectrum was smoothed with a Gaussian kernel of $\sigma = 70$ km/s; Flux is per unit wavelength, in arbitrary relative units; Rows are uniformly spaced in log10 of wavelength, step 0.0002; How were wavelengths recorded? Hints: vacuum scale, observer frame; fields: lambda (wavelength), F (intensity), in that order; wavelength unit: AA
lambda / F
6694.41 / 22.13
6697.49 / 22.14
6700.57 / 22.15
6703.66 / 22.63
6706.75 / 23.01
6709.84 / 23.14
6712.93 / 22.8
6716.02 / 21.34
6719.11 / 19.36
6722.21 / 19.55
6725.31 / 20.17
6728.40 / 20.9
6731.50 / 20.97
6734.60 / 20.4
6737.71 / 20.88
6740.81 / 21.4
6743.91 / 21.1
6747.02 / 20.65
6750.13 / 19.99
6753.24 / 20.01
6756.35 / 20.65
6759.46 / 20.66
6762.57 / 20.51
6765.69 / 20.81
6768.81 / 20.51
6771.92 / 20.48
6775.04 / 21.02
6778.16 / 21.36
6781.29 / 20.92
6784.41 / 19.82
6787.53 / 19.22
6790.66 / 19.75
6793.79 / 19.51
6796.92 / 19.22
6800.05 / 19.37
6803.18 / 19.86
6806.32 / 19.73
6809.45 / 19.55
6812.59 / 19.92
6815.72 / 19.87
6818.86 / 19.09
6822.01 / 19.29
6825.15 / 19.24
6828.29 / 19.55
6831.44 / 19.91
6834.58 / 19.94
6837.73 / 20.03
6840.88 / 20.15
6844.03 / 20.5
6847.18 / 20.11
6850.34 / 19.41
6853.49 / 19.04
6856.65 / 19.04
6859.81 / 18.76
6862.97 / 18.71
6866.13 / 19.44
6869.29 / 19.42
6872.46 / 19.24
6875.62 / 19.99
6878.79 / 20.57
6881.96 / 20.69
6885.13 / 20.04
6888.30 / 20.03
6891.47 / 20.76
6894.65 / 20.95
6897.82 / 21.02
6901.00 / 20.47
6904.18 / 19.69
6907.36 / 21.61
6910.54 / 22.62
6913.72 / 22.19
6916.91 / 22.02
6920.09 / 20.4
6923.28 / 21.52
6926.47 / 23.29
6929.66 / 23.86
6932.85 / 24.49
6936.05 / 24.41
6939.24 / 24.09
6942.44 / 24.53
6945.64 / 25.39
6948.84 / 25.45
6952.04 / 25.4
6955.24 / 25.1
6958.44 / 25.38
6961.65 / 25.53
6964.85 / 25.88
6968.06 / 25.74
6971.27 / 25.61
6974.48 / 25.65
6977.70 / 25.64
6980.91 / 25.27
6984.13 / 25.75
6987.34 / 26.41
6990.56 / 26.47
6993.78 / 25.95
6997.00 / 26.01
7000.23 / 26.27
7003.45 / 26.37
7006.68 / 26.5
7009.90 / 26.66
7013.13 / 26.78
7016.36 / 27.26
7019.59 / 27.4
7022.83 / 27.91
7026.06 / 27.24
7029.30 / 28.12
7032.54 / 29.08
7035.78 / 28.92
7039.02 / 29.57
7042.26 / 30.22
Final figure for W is 7.5 AA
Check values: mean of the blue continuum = 20.2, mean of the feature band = 20.4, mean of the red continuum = 25.7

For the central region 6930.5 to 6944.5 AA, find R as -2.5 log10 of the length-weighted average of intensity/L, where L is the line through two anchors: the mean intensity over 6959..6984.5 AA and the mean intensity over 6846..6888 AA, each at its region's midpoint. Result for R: -0.033 mag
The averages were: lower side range 19.6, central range 24.4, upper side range 25.6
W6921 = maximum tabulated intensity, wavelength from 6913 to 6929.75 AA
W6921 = 23.86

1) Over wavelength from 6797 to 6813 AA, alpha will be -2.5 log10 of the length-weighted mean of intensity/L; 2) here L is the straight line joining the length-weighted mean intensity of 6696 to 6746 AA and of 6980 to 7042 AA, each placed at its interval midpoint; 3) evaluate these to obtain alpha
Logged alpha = 0.17 mag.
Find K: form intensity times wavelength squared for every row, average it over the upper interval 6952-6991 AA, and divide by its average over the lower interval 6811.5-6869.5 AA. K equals 1.36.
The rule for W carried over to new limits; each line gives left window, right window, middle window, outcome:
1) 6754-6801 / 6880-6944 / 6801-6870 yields 4.62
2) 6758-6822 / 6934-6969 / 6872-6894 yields 2.60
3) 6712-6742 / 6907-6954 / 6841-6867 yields 3.50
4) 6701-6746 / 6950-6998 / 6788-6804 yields 2.17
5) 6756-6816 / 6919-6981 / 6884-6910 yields 2.84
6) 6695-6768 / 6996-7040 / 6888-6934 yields 6.22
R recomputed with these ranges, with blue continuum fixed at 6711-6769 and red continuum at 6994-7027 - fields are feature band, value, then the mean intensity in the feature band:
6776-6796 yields 0.08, 20.1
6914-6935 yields 0.10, 22.6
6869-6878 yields 0.20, 19.7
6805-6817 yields 0.13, 19.8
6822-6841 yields 0.15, 19.7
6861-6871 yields 0.22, 19.2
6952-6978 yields 0.01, 25.6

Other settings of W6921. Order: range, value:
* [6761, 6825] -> 21.36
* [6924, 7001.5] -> 26.47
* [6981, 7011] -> 26.66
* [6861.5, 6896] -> 20.95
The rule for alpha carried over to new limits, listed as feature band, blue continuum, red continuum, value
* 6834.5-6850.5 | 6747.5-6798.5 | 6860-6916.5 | 0.02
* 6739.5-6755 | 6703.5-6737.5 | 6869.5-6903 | 0.02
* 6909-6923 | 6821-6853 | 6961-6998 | 0.07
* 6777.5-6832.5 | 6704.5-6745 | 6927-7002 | 0.15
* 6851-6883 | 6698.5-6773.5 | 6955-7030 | 0.21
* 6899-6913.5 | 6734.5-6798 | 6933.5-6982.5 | 0.13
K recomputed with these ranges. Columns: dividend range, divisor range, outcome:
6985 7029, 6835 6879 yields 1.43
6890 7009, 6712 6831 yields 1.26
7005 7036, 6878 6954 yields 1.27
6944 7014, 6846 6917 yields 1.32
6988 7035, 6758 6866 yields 1.44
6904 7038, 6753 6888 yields 1.33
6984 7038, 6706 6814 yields 1.42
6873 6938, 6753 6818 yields 1.11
